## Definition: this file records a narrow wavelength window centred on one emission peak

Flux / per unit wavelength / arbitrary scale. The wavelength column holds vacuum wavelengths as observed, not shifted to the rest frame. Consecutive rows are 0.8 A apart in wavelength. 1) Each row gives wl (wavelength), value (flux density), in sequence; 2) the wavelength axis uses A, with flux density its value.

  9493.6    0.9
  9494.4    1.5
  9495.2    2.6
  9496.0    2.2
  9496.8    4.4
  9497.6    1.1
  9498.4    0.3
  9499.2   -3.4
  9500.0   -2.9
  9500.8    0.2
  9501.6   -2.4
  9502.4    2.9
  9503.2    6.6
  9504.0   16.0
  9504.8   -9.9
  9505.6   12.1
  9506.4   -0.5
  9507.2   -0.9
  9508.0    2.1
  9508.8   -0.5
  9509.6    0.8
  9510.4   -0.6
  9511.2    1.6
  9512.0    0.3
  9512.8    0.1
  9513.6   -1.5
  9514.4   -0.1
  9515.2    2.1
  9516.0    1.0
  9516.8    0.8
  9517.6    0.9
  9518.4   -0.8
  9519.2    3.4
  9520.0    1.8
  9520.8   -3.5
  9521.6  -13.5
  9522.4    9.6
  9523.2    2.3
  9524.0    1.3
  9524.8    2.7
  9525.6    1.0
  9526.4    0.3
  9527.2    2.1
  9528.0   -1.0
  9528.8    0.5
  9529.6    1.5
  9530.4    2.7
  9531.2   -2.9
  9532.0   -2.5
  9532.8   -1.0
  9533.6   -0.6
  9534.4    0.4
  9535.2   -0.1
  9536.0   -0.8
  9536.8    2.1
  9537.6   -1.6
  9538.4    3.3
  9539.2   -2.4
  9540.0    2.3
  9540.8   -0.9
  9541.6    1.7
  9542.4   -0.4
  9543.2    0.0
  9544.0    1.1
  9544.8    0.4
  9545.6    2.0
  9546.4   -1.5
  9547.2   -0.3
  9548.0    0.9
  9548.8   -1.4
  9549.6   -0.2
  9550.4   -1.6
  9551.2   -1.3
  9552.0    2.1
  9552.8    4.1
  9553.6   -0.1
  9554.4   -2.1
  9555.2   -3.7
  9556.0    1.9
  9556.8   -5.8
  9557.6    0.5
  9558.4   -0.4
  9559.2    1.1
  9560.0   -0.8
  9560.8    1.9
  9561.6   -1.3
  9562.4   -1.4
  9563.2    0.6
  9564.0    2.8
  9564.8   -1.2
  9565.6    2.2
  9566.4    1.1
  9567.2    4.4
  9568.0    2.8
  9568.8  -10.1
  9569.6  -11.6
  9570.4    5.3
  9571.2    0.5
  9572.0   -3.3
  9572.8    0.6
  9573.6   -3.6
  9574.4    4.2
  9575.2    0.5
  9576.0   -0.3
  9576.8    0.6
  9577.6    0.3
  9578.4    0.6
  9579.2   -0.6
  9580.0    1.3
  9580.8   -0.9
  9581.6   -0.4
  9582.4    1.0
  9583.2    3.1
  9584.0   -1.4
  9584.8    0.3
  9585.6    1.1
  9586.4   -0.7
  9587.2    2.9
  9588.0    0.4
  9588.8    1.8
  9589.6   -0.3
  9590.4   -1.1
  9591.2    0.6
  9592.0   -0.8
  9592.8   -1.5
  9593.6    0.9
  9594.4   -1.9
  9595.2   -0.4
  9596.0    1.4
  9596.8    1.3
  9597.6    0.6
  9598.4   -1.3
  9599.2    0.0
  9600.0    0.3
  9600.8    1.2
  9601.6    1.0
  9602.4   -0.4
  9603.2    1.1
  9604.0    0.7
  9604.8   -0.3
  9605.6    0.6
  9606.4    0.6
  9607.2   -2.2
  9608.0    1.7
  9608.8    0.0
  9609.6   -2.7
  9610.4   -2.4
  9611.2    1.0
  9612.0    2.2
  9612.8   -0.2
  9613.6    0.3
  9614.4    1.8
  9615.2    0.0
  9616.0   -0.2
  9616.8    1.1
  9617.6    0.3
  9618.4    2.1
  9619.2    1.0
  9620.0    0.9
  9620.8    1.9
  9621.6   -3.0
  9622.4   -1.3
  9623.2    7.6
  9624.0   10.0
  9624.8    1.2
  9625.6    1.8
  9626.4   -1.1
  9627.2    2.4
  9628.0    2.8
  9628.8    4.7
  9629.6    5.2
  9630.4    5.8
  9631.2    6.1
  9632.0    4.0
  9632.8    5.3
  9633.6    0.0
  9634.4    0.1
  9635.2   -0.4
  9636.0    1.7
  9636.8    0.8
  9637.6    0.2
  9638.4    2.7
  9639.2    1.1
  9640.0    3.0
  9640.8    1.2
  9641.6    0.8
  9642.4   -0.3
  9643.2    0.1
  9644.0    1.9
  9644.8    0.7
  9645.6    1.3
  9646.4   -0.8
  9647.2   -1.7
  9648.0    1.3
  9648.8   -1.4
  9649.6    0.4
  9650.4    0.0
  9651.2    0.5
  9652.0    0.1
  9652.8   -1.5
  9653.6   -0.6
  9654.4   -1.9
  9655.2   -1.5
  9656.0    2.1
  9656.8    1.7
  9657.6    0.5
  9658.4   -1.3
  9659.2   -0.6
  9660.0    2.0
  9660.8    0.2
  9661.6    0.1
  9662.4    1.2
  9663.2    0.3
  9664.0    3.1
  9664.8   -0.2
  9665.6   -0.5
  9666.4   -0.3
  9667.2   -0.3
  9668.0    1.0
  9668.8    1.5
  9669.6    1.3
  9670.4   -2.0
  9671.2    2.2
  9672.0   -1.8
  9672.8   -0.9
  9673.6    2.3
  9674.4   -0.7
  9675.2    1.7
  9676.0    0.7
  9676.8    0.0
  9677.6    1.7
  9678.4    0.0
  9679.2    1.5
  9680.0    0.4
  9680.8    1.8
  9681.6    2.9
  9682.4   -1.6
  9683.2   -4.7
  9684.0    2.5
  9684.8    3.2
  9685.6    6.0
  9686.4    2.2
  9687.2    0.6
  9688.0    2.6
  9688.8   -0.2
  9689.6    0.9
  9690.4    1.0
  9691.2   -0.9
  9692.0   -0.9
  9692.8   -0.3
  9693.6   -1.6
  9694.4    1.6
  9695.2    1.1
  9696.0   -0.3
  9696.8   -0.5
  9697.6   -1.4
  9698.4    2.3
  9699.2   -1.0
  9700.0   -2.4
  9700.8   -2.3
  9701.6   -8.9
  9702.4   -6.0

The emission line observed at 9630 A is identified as H-gamma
